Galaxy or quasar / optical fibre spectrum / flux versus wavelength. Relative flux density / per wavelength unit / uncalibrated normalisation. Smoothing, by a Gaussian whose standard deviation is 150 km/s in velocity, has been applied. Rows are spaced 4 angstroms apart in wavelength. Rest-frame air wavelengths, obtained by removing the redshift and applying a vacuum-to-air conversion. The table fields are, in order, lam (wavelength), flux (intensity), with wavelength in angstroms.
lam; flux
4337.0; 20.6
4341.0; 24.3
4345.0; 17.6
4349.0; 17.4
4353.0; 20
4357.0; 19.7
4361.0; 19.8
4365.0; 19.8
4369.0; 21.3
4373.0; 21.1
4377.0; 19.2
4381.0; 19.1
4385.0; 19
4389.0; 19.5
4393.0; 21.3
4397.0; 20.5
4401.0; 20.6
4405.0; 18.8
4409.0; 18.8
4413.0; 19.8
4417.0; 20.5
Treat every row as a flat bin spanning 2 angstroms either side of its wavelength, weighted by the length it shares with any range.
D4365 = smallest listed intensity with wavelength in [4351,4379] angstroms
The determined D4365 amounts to 19.2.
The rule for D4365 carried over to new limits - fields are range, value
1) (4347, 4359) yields 17.4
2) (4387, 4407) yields 18.8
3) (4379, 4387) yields 19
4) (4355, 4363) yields 19.7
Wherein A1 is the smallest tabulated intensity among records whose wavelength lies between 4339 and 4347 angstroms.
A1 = 17.6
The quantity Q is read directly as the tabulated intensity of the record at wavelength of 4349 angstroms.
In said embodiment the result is 17.4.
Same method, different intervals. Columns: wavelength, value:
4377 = 19.2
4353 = 20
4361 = 19.8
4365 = 19.8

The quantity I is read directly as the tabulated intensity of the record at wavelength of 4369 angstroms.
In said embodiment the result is 21.3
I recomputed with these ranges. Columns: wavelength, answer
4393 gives 21.3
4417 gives 20.5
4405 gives 18.8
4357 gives 19.7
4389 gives 19.5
